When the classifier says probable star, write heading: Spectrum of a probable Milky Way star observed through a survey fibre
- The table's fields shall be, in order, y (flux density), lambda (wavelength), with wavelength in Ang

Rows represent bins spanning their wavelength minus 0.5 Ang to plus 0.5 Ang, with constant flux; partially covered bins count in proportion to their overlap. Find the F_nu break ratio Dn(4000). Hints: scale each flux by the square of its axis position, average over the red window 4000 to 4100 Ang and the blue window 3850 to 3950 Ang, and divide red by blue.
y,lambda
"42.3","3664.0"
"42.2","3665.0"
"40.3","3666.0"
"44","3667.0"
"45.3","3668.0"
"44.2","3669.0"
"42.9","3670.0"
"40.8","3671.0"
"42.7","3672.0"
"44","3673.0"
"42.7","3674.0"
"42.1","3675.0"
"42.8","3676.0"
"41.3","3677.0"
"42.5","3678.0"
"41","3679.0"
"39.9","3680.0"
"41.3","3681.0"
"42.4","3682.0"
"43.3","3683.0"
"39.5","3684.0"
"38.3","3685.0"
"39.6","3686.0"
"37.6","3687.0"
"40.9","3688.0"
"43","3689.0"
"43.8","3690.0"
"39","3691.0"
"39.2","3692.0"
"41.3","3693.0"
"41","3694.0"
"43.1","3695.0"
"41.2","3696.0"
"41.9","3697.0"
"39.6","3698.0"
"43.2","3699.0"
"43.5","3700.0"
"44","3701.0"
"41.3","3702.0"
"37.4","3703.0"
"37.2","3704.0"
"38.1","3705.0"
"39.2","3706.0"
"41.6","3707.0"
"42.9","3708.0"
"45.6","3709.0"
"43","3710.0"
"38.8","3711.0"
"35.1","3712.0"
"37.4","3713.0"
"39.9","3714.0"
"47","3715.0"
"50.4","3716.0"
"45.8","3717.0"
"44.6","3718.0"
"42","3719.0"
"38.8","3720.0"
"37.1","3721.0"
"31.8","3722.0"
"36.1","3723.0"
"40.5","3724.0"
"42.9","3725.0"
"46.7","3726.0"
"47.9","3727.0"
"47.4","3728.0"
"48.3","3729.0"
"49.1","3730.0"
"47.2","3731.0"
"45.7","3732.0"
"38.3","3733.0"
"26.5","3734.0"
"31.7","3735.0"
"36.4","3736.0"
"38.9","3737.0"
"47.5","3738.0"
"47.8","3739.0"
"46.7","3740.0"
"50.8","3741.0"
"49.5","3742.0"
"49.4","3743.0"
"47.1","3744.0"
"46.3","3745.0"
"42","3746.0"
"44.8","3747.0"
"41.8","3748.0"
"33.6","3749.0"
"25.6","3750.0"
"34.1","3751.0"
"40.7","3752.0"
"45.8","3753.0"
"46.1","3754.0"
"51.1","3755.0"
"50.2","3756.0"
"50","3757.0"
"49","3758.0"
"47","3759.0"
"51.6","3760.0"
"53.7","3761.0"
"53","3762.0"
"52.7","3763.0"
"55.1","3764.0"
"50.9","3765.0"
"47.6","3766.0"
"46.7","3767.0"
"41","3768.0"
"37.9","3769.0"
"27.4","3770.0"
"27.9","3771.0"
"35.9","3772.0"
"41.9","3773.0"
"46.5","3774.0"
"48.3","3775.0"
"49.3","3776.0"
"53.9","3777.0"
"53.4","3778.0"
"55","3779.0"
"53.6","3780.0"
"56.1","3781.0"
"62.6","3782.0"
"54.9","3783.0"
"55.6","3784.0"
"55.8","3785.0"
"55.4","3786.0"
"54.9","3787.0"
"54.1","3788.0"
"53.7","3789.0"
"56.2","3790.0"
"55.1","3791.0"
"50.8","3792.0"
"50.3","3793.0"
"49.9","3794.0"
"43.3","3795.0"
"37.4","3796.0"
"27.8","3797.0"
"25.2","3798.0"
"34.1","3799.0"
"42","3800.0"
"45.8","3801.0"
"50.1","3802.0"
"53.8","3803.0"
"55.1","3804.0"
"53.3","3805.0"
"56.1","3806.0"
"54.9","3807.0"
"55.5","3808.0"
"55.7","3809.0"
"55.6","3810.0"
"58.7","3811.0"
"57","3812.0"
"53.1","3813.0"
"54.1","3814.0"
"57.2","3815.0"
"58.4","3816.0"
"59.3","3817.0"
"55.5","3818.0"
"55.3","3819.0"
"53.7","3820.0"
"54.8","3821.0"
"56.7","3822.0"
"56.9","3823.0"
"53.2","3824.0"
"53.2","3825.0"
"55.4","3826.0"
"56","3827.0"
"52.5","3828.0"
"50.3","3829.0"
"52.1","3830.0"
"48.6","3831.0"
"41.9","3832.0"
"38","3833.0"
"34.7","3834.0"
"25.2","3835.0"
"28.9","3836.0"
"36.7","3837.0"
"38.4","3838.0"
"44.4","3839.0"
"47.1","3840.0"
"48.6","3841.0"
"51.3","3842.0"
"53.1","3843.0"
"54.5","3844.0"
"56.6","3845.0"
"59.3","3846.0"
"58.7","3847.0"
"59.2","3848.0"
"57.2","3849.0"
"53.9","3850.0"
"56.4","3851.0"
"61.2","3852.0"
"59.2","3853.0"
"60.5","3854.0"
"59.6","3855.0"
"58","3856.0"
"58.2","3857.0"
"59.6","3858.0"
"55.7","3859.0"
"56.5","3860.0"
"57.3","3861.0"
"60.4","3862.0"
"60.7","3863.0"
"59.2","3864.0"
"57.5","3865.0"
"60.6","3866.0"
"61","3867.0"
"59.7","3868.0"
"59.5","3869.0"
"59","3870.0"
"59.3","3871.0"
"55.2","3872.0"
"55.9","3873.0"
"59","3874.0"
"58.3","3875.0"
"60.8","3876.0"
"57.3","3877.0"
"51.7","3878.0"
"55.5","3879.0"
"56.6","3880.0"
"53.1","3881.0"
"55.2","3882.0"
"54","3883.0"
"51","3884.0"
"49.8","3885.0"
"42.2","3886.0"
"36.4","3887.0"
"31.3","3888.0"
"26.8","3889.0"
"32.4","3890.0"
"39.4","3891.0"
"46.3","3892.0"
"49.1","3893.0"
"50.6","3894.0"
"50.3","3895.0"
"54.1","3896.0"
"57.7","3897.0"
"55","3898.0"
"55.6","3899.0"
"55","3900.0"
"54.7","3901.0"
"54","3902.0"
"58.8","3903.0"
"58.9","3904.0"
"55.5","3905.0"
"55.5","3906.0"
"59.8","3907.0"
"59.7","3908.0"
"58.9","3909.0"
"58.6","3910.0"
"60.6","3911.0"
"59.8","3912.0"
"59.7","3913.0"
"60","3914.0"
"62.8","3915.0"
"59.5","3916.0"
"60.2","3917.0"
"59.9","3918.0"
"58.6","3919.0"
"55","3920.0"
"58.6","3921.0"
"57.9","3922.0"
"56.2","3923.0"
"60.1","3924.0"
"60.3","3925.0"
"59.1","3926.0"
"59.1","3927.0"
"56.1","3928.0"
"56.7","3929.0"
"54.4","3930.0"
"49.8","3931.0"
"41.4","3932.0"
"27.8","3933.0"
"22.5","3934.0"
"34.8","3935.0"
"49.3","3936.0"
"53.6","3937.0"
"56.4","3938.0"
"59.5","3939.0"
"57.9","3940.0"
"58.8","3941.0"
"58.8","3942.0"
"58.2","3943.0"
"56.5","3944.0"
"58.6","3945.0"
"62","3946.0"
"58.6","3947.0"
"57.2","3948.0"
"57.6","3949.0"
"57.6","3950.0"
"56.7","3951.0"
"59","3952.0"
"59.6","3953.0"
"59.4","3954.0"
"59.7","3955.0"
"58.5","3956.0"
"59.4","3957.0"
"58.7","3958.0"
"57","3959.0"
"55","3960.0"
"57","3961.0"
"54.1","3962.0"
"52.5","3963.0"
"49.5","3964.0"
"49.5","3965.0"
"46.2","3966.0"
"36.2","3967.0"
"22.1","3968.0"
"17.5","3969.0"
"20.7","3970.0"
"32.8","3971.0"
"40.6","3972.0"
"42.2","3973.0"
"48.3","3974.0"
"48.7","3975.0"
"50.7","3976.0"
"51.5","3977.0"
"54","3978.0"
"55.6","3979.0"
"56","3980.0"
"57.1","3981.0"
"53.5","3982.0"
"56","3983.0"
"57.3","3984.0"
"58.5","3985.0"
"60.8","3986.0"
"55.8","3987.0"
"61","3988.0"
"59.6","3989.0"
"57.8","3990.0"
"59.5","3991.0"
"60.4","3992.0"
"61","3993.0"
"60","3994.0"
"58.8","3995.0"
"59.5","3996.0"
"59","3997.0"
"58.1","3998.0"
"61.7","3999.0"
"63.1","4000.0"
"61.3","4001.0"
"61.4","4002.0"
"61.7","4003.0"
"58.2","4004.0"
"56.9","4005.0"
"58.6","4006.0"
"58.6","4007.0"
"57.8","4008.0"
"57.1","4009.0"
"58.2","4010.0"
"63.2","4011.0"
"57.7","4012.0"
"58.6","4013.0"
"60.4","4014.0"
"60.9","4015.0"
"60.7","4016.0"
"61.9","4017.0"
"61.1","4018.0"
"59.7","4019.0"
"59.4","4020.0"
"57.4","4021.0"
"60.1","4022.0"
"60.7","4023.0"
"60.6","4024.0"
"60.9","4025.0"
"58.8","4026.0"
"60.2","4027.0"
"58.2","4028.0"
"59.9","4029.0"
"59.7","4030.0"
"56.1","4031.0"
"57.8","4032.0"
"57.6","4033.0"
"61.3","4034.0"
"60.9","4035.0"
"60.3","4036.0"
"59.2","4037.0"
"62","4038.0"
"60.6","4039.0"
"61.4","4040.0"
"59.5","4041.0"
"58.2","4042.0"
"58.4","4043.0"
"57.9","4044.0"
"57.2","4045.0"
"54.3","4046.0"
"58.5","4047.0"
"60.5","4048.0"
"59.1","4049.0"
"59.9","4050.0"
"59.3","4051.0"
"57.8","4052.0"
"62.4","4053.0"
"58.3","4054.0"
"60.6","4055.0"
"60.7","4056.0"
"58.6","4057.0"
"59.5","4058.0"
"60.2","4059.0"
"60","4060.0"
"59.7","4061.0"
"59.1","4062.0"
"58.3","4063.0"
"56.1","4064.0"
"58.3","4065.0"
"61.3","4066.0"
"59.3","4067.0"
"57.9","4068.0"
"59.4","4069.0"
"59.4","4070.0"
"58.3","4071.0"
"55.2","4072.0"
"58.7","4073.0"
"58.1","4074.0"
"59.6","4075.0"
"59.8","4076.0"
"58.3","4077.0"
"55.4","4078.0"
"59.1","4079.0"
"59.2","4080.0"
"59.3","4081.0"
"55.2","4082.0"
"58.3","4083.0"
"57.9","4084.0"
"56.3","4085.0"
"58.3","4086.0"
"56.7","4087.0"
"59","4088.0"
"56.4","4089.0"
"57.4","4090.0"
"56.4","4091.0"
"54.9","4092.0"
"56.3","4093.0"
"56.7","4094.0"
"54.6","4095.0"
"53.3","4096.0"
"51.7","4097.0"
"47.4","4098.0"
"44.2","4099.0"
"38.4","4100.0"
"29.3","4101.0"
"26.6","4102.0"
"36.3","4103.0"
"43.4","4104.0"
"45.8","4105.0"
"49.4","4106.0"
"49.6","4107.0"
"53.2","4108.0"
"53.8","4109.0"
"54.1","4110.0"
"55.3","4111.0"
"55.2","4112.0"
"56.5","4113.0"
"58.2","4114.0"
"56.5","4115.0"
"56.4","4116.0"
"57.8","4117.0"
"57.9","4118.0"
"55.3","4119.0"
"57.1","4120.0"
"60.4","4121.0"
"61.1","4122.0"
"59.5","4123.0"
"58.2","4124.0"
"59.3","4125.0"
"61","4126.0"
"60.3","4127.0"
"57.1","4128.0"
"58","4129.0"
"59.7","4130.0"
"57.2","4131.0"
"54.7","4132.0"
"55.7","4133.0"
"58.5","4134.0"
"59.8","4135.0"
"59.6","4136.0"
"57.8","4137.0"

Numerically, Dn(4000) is 1.15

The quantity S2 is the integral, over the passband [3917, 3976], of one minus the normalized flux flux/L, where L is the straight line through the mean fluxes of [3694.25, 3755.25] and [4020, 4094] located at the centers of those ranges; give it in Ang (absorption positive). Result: 1.6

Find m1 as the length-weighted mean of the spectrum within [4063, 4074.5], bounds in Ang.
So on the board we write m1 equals 58.4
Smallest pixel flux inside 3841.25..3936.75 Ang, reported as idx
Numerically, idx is 22.5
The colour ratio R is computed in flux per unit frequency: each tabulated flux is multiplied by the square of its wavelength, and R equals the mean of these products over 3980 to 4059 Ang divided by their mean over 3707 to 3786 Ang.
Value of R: 1.52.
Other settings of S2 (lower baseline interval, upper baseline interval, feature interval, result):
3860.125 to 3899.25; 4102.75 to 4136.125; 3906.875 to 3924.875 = -2.1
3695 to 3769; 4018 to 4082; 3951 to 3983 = 3.3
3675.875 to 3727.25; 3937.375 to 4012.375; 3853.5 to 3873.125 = -3.8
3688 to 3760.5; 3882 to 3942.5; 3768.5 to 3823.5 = -4.7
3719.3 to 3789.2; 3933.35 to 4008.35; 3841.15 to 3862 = -3.3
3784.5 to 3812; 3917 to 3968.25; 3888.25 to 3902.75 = 1.1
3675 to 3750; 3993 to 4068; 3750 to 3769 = -1.2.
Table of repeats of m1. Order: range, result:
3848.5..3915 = 54.9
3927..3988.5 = 51.4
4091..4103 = 46.6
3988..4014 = 59.6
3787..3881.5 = 52.8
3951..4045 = 56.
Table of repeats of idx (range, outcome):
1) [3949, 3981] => 17.5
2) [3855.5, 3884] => 51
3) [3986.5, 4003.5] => 55.8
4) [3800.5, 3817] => 45.8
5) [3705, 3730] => 31.8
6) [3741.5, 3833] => 25.2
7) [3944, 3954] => 56.5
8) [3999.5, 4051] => 54.3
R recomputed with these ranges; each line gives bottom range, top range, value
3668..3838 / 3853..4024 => 1.33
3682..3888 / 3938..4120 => 1.31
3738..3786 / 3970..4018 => 1.35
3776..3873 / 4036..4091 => 1.26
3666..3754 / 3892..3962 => 1.49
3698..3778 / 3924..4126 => 1.49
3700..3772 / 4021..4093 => 1.61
